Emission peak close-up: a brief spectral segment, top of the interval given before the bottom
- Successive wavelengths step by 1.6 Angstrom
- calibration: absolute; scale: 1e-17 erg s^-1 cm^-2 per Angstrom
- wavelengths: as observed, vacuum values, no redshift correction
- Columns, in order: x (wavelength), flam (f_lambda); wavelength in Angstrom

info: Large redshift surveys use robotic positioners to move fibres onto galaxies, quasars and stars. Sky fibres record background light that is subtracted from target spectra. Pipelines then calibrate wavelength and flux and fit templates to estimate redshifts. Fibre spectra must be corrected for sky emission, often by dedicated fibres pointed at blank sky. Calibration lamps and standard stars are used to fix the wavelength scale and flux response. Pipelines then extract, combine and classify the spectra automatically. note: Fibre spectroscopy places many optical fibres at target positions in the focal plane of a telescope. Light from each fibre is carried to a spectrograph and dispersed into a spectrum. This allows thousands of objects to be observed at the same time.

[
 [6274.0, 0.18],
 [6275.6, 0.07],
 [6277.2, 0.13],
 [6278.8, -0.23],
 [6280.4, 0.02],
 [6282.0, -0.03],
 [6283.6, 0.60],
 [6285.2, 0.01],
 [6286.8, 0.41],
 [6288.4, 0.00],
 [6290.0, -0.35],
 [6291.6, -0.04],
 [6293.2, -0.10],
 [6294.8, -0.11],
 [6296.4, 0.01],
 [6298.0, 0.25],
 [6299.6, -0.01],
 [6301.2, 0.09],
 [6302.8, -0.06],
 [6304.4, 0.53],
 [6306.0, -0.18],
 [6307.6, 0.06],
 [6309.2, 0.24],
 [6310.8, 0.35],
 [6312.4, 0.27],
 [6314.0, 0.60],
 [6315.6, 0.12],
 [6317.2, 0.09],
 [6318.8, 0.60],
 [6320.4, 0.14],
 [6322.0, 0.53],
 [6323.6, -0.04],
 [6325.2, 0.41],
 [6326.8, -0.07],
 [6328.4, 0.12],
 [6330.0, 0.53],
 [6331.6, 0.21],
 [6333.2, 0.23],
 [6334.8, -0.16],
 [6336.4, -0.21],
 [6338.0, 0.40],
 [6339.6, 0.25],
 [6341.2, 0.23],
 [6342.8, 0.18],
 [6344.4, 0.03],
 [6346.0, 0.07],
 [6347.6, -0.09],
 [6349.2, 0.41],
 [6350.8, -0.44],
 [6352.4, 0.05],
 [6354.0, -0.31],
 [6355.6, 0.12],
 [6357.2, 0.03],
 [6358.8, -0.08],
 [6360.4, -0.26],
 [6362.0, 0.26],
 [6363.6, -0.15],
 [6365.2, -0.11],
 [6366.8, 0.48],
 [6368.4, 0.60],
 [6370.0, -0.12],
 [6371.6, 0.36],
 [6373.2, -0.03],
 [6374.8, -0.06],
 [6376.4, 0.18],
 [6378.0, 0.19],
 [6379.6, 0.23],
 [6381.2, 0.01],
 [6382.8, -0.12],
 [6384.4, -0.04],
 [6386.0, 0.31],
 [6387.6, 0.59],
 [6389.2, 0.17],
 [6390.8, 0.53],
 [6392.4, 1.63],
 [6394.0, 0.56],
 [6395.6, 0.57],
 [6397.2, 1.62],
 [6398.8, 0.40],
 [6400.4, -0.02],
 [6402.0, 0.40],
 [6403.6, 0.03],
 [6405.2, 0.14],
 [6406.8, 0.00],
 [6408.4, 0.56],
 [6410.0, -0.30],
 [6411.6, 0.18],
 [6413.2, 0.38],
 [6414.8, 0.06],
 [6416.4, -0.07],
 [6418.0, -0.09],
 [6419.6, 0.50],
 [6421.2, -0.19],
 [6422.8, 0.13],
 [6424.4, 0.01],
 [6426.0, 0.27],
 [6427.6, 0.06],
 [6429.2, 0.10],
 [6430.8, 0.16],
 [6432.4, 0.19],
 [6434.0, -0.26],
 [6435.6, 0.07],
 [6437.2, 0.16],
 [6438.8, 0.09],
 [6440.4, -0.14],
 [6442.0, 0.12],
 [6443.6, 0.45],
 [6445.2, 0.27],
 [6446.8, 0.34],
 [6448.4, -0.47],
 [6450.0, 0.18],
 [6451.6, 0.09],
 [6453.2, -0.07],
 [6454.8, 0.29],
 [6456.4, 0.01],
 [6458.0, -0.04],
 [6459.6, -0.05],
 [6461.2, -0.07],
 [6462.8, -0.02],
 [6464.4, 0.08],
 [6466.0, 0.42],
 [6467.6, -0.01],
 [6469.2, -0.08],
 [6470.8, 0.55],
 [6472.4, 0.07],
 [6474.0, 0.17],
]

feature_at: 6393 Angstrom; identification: [O II] 3727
